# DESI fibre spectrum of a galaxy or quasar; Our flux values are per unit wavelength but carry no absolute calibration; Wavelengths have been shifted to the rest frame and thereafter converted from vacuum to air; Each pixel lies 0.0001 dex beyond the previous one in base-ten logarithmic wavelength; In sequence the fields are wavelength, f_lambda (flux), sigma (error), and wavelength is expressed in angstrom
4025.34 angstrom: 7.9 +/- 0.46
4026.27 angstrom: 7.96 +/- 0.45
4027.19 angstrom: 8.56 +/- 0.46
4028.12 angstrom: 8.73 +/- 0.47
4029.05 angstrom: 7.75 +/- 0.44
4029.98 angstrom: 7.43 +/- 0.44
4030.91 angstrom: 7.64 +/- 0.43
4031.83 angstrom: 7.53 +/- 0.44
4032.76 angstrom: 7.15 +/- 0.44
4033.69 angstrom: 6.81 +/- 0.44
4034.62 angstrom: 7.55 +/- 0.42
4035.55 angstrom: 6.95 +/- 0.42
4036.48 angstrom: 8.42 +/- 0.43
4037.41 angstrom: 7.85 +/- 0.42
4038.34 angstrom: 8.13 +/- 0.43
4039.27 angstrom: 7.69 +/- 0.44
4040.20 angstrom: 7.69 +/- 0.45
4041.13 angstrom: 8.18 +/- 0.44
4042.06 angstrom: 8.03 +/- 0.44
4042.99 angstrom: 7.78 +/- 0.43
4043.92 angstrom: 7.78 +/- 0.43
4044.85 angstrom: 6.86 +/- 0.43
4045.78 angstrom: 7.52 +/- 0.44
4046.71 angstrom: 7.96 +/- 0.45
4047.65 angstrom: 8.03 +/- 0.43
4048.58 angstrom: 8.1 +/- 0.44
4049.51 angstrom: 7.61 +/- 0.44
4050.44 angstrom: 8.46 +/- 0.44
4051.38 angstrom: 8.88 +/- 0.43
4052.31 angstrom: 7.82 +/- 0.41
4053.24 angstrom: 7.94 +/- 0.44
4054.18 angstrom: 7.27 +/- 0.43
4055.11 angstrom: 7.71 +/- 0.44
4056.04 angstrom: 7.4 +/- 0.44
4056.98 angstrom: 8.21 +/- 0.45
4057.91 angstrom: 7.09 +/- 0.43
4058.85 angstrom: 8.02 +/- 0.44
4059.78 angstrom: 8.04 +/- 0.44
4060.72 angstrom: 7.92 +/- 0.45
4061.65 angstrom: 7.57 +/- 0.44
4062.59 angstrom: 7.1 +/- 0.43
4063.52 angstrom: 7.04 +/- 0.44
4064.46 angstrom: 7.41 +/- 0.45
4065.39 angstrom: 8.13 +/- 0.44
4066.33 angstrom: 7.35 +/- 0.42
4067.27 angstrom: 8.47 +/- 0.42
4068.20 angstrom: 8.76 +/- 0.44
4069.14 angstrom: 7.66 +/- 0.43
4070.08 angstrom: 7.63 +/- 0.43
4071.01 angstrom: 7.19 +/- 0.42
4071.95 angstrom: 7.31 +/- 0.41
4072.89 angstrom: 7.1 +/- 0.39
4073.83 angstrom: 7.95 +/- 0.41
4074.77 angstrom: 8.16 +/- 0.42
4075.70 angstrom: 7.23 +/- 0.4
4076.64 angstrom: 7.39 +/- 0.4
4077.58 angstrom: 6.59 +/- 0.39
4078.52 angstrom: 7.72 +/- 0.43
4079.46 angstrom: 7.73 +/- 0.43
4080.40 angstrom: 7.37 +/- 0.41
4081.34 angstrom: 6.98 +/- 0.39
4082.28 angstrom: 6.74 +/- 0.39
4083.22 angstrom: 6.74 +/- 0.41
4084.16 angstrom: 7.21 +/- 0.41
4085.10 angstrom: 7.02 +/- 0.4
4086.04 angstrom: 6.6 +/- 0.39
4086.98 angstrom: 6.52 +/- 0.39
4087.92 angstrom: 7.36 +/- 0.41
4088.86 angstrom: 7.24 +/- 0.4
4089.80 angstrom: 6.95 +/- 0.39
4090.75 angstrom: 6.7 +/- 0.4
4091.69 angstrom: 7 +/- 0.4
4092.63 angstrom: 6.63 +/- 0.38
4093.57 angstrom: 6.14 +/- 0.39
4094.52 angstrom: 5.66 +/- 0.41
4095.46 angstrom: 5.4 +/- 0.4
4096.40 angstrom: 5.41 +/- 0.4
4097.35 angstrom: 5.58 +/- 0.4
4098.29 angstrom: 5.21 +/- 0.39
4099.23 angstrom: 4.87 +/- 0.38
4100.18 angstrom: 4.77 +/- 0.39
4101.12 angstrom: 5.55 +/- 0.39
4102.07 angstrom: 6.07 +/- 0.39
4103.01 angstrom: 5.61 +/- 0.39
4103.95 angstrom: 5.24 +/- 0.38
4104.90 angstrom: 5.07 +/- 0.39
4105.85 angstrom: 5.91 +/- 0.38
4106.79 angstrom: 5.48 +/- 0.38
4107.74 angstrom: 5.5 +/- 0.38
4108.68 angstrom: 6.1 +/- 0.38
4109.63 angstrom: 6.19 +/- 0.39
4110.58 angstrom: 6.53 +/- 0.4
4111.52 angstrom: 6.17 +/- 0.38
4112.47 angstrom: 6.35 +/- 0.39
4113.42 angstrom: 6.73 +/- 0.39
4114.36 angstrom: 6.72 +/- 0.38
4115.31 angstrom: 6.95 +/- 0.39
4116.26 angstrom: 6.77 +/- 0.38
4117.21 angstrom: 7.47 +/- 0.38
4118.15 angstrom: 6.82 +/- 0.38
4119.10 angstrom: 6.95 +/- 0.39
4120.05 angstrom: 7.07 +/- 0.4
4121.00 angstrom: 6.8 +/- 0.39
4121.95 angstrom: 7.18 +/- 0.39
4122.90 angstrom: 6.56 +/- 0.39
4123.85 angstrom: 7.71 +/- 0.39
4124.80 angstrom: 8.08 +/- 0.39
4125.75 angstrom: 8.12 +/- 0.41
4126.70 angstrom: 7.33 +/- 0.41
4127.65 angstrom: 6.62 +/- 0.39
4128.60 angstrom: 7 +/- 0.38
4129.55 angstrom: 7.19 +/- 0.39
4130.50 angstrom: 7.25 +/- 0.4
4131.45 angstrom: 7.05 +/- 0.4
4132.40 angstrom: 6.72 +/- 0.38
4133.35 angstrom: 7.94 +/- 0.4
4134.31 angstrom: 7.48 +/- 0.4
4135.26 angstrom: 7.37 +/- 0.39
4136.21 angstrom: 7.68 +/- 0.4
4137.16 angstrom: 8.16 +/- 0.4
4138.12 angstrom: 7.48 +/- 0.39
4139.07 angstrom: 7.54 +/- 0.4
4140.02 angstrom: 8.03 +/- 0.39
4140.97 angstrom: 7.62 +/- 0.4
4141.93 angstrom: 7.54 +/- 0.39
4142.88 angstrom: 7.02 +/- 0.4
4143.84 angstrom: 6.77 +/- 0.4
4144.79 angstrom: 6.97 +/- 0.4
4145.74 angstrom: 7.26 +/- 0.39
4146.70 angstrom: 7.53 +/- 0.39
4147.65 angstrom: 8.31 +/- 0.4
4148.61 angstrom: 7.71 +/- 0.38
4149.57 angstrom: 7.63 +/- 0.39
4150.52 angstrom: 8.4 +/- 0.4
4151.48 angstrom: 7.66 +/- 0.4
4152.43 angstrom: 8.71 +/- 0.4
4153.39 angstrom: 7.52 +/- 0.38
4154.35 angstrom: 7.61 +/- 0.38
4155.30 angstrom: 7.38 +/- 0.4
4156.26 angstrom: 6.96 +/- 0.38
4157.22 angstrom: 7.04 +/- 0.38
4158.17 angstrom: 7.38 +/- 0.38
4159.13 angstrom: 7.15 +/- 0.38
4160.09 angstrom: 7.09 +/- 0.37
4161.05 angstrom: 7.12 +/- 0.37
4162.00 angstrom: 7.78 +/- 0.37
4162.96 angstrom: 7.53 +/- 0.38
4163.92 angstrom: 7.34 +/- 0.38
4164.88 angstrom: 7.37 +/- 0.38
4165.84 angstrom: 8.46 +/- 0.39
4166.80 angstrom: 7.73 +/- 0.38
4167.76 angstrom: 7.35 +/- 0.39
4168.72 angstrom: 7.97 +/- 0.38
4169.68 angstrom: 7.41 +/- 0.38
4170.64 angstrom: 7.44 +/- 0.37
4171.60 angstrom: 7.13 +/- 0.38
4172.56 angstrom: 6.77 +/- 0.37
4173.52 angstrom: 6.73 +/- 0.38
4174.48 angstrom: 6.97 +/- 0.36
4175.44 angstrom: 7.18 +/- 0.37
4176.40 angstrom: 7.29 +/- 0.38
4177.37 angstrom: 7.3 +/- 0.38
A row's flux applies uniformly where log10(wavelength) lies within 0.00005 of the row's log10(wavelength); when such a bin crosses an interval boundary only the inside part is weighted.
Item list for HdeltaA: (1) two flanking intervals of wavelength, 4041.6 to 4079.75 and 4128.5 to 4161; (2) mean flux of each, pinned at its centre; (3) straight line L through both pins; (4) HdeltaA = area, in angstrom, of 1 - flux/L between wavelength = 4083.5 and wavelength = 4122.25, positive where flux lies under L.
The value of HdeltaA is 6.7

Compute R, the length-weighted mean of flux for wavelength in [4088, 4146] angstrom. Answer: 6.68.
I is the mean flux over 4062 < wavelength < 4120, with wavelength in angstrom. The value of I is 6.69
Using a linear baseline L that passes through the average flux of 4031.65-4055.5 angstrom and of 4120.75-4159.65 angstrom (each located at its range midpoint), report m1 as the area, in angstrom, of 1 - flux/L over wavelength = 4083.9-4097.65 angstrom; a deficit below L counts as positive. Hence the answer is 2.0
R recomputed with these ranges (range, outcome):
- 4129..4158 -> 7.52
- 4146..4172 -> 7.58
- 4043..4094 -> 7.47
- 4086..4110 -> 5.94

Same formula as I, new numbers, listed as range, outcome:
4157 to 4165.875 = 7.39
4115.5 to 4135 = 7.2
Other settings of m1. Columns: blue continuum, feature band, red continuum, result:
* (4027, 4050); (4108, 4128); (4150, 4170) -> 1.9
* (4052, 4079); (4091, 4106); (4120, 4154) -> 3.8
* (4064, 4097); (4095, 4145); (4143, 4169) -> 4.6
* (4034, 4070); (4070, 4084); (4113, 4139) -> 0.5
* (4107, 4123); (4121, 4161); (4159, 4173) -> -2.3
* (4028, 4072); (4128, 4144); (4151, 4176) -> 0.2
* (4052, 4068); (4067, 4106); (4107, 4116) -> 2.0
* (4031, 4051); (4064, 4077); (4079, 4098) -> -1.2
